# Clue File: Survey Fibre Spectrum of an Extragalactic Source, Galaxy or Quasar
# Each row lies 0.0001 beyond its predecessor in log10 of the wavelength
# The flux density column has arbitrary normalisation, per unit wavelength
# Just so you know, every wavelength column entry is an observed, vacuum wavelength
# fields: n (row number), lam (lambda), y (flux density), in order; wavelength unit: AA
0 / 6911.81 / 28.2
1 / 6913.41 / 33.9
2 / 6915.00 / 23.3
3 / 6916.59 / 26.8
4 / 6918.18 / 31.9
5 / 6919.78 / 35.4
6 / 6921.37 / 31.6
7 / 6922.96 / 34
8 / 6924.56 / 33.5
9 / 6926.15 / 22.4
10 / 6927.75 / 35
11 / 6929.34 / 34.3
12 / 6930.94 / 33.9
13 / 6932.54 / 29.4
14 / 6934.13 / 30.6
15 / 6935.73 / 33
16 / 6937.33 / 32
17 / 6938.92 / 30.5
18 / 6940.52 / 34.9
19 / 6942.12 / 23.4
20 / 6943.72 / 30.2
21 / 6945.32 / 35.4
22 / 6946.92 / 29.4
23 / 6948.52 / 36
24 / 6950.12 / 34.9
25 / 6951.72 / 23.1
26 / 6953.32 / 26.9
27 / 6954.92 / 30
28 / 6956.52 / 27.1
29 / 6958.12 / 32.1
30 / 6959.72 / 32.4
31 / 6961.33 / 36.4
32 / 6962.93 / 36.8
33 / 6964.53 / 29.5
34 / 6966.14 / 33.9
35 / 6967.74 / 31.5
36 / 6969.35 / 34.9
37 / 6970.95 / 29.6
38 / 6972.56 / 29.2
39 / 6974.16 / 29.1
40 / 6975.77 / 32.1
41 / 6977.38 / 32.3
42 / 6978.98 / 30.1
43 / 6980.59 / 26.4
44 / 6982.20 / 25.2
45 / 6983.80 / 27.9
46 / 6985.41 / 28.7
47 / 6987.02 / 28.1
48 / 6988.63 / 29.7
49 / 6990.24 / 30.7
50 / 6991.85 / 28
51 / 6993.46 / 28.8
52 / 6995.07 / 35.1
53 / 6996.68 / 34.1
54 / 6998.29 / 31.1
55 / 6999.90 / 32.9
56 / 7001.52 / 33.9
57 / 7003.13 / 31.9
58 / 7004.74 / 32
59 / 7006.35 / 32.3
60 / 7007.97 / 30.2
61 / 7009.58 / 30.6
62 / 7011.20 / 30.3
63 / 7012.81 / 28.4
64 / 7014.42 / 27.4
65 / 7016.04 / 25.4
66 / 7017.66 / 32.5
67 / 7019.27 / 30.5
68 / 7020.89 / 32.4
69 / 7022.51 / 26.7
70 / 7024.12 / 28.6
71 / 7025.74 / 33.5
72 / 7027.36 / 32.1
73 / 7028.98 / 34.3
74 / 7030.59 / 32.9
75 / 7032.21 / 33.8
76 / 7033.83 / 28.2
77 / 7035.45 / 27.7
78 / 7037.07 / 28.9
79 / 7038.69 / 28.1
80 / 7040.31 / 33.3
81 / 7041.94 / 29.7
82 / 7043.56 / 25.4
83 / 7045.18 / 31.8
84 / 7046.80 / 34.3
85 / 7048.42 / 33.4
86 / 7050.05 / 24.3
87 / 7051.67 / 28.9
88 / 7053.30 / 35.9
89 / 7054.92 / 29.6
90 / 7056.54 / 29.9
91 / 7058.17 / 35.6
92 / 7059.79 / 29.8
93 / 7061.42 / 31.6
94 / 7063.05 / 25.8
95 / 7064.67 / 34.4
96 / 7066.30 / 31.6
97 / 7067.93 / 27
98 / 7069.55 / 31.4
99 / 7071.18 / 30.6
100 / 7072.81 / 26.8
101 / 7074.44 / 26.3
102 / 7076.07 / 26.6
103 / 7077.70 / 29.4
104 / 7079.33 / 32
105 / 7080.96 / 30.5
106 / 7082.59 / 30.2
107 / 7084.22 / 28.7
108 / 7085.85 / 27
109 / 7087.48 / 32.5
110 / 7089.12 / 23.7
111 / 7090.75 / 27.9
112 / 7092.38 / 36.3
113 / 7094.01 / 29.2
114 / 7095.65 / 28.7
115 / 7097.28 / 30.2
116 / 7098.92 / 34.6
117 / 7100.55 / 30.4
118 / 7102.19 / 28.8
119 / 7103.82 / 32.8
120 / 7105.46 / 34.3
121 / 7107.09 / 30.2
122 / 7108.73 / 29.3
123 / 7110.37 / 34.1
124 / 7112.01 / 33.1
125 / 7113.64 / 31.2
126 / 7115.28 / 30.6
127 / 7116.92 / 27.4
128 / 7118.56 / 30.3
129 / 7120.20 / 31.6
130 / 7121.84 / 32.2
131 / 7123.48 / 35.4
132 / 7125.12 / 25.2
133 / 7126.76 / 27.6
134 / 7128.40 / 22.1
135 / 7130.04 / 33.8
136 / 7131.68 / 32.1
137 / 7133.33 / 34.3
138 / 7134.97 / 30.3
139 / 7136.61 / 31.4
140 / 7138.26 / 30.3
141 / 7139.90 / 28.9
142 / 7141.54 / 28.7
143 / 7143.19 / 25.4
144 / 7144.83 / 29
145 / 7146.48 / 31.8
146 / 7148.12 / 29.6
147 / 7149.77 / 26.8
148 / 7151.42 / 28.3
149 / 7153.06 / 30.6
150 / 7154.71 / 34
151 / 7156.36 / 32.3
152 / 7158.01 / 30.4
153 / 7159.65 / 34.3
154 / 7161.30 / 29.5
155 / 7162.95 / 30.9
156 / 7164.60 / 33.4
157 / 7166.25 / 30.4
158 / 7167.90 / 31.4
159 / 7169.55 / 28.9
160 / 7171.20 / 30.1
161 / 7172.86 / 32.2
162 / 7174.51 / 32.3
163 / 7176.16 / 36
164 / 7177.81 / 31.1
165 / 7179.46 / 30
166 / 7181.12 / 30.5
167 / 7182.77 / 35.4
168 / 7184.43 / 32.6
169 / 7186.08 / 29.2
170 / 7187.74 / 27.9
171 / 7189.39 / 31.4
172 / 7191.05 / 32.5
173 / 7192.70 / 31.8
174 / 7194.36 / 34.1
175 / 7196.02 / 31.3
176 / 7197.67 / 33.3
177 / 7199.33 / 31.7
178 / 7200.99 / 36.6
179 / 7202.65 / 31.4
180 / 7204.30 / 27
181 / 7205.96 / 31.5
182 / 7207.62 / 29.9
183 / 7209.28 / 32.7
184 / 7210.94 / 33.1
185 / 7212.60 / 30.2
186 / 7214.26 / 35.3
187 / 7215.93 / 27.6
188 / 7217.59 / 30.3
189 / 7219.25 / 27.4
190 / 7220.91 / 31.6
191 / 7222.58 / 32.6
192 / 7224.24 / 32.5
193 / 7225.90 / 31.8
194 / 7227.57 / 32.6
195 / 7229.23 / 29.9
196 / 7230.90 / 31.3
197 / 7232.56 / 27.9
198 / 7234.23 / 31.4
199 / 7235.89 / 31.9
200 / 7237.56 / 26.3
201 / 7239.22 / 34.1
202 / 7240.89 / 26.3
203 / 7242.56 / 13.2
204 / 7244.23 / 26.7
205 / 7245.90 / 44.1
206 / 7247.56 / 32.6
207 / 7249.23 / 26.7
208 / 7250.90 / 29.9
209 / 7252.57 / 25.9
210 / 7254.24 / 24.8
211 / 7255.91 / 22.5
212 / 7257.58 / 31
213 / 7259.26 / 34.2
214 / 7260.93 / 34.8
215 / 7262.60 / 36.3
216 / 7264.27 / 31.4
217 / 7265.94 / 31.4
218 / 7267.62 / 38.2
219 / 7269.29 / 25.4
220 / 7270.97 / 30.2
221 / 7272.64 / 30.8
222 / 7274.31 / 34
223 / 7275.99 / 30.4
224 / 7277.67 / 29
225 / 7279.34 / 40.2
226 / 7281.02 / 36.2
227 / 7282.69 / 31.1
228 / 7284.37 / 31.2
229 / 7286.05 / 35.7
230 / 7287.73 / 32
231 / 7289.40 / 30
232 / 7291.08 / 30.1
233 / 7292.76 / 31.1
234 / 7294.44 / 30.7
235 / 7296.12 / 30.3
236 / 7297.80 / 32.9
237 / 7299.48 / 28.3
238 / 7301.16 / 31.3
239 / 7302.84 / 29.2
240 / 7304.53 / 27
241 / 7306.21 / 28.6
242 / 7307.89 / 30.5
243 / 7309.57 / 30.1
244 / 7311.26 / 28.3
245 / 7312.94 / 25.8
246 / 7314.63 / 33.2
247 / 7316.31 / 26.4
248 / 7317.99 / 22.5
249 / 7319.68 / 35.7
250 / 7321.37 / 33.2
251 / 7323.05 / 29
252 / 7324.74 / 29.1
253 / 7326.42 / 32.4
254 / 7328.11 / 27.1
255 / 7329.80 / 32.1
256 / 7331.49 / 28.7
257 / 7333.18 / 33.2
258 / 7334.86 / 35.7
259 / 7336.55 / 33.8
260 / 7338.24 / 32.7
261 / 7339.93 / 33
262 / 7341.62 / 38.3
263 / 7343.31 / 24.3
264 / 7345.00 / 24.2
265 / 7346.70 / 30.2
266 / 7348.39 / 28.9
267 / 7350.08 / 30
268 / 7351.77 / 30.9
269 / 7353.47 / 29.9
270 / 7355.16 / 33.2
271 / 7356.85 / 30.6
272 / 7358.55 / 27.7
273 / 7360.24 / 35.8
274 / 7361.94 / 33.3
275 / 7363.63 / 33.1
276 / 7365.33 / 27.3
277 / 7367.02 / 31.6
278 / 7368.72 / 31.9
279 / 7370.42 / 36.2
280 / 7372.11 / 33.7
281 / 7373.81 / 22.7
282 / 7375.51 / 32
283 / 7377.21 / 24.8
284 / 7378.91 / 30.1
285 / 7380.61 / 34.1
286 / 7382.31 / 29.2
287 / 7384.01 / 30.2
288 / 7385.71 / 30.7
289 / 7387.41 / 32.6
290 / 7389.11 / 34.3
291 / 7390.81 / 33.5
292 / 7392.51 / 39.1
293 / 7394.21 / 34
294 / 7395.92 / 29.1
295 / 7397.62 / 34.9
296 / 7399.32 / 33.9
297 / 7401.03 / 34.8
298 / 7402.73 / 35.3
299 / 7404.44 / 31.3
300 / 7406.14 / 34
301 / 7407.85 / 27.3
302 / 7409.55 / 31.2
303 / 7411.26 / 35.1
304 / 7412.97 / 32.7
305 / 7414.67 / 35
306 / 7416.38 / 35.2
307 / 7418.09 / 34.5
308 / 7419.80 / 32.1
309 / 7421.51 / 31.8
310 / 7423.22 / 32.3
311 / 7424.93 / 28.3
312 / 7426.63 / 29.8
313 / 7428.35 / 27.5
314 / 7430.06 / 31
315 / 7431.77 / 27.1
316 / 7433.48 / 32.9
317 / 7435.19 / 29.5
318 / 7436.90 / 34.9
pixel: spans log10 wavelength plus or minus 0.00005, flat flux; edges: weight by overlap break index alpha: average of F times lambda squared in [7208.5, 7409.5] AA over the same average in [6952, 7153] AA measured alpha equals 1.10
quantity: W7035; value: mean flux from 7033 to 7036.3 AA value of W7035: 28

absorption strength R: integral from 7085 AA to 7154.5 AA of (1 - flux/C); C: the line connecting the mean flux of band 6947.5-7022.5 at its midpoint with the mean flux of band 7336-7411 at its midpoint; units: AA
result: 1.7 AA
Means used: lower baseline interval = 30.7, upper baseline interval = 31.6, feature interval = 30.2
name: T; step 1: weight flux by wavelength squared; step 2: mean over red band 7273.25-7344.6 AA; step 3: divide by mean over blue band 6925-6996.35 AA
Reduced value 1.11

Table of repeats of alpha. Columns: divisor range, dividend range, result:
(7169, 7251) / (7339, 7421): 1.08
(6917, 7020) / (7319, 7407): 1.14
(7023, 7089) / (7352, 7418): 1.17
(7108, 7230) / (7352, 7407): 1.09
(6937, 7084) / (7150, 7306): 1.08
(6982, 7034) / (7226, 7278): 1.06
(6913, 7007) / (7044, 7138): 1.02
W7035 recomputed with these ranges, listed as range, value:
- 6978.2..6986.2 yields 27.7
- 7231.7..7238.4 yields 29.4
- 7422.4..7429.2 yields 29.5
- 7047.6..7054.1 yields 30.6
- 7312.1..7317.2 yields 28.4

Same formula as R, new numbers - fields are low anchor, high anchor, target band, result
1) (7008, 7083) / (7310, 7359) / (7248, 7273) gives 0.05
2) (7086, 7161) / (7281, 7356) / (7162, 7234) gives -2.21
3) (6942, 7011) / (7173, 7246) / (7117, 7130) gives 0.65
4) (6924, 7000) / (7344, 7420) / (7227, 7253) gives 1.69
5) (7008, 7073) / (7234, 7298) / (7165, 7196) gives -0.89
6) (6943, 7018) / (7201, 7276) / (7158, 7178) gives -0.71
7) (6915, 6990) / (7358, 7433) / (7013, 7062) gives 0.80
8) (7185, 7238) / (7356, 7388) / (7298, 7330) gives 1.57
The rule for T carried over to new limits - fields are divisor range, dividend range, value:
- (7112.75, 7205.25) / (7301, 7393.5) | 1.05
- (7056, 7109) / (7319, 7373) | 1.12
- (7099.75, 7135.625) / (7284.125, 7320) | 1.02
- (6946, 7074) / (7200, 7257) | 1.04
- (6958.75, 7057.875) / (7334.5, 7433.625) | 1.14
